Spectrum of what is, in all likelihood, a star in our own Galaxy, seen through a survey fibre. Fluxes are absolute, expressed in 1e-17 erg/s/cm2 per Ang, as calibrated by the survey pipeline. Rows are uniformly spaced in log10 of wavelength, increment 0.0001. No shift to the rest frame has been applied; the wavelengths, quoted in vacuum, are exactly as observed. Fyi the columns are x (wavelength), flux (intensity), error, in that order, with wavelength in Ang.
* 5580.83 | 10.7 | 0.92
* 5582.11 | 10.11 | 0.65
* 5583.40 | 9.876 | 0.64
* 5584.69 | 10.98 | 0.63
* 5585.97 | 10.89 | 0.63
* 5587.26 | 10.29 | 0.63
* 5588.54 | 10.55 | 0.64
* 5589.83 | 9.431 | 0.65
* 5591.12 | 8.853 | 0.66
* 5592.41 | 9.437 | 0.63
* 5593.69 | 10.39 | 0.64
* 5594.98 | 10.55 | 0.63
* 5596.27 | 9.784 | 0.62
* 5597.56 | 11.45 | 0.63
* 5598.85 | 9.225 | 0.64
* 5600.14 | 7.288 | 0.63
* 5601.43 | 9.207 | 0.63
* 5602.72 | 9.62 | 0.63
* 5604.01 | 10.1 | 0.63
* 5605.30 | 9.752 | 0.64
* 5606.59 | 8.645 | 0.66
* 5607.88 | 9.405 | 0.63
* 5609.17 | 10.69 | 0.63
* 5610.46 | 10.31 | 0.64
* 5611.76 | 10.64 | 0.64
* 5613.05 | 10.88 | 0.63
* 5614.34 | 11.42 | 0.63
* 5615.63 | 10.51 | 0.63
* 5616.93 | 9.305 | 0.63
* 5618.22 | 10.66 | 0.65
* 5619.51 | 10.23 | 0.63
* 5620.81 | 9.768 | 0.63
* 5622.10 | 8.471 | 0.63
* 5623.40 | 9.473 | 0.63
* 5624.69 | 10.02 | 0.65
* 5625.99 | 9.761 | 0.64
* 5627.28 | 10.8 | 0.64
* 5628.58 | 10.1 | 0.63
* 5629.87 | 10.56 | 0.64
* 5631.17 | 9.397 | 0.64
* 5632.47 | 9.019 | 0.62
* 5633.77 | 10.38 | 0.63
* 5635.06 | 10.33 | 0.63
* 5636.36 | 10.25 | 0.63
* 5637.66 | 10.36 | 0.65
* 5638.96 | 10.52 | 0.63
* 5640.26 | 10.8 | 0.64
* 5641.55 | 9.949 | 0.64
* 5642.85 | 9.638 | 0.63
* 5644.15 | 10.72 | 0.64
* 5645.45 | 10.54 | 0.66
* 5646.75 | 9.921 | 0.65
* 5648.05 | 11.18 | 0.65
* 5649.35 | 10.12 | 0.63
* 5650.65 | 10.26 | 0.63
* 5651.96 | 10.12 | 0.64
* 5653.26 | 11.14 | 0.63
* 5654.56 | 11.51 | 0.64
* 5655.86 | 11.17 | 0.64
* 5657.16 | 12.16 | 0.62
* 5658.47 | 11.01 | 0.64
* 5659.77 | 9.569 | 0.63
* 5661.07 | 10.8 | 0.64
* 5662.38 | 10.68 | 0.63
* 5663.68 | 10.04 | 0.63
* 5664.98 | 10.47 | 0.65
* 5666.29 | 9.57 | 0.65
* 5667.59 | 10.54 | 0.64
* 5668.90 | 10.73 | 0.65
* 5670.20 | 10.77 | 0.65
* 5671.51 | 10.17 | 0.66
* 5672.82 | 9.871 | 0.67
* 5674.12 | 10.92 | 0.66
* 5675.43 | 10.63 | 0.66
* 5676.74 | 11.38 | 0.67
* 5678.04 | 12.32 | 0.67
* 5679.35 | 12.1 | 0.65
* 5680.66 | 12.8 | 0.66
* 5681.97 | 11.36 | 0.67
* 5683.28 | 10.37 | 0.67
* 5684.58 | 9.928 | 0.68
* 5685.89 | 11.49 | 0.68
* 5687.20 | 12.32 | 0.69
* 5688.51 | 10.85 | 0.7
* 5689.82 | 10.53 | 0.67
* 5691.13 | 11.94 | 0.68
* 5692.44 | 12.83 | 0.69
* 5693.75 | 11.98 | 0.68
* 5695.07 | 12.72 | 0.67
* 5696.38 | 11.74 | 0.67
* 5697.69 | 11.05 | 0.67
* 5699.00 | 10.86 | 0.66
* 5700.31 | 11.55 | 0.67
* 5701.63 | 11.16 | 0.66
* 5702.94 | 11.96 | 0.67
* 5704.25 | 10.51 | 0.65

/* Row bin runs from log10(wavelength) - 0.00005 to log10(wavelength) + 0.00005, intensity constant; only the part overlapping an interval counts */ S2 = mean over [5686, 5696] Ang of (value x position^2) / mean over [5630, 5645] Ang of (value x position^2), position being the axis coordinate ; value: 1.19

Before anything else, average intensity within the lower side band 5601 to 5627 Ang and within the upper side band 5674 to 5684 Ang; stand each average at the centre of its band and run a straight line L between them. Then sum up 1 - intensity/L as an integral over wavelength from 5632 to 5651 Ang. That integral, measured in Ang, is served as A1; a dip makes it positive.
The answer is 0.61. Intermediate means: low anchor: 9.96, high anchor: 11.5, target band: 10.3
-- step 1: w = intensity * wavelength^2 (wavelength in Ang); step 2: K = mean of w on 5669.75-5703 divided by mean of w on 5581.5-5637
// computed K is 1.17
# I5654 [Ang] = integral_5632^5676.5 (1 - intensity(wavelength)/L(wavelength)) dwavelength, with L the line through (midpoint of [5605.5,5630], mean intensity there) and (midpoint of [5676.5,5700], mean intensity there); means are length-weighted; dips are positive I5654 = 1.5 Ang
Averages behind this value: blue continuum 10.1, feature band 10.5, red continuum 11.6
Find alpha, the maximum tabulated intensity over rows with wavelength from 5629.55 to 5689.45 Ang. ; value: 12.8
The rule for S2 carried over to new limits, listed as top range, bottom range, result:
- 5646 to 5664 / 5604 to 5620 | 1.06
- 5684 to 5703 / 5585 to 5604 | 1.22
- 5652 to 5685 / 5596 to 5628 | 1.12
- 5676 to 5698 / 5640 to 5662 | 1.11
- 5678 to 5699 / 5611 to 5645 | 1.17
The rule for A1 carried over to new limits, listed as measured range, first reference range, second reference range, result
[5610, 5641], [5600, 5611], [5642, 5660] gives -0.4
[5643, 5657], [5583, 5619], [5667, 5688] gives 0.0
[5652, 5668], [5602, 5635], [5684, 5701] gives 0.2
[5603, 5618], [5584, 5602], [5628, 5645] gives -0.2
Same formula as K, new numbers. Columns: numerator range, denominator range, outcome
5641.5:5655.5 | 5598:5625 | 1.09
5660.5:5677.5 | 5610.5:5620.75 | 1.02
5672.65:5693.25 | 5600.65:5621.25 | 1.16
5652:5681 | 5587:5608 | 1.16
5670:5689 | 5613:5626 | 1.14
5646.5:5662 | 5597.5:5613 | 1.13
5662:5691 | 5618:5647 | 1.10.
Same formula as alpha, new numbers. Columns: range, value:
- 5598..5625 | 11.42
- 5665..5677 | 11.38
